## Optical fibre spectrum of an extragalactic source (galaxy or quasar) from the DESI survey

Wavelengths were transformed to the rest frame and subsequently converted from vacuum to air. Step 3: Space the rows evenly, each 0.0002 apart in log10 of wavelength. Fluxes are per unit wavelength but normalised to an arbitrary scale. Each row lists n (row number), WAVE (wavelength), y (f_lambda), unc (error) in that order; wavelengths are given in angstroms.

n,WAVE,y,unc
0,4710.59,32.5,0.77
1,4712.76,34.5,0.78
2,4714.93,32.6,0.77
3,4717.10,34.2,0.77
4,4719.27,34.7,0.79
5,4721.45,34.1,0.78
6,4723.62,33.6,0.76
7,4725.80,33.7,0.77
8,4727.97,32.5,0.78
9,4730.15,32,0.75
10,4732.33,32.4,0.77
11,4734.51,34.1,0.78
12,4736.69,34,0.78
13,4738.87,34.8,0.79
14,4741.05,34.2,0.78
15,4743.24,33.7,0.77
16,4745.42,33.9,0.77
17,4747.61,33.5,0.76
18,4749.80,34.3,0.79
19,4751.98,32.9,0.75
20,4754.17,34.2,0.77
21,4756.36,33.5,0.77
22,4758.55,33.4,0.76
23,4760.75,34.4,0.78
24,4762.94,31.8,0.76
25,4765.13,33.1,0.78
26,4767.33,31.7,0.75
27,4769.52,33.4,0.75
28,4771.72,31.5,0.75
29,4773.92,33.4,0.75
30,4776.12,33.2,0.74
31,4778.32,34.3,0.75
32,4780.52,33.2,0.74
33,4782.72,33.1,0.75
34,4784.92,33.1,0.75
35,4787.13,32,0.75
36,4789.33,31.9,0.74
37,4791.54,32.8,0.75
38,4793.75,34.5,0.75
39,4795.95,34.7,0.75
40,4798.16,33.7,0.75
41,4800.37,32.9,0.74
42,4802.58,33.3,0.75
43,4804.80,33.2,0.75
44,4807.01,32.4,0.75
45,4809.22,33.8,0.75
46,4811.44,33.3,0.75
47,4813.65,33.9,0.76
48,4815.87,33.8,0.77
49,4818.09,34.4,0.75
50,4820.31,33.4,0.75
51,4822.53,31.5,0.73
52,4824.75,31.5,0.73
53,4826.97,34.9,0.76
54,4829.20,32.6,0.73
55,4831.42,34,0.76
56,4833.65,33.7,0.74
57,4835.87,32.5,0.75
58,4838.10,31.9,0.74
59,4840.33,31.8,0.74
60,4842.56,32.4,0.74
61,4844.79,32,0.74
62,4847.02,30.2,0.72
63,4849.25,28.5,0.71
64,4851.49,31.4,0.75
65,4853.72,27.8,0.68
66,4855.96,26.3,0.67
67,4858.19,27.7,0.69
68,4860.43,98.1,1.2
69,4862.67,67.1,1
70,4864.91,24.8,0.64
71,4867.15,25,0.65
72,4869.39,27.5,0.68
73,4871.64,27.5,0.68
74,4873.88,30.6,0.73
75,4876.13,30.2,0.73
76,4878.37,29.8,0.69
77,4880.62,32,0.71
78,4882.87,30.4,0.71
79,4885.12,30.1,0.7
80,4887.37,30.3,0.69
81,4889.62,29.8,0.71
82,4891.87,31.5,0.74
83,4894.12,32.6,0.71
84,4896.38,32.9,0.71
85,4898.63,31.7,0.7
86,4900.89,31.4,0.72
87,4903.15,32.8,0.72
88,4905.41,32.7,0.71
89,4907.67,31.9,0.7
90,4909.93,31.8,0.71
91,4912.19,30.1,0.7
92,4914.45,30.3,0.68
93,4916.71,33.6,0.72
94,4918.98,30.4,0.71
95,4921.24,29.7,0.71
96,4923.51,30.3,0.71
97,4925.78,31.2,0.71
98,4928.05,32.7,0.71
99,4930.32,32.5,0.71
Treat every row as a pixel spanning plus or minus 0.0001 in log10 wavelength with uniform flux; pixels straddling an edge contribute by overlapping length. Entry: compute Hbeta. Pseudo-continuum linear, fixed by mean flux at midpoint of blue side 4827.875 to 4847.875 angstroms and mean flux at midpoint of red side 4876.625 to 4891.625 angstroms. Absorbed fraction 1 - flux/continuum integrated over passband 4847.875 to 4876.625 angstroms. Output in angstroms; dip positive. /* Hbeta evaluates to -4.6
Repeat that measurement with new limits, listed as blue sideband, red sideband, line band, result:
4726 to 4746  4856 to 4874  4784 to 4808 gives 2.4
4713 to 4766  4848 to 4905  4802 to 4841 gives 0.7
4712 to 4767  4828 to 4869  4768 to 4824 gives 2.5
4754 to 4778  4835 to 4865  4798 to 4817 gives 1.1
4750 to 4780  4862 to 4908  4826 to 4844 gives -0.4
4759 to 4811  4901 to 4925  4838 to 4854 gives 0.7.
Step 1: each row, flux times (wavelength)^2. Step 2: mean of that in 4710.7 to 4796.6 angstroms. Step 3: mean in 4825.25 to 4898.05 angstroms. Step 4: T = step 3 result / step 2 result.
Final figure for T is 1.05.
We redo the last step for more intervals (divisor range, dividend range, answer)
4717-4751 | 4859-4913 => 1.09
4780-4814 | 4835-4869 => 1.12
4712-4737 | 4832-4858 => 0.96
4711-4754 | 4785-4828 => 1.02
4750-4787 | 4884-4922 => 1.00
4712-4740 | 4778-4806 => 1.02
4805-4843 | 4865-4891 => 0.90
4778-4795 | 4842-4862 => 1.18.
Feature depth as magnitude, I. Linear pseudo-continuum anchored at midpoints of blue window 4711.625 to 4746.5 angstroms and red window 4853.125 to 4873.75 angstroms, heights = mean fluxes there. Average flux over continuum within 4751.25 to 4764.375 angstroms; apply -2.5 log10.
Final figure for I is 0.046 mag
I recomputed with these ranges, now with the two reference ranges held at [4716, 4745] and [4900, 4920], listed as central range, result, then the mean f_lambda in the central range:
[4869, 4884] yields 0.08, 29.8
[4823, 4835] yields -0.02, 33.2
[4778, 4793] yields 0.01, 32.9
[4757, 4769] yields 0.01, 32.9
